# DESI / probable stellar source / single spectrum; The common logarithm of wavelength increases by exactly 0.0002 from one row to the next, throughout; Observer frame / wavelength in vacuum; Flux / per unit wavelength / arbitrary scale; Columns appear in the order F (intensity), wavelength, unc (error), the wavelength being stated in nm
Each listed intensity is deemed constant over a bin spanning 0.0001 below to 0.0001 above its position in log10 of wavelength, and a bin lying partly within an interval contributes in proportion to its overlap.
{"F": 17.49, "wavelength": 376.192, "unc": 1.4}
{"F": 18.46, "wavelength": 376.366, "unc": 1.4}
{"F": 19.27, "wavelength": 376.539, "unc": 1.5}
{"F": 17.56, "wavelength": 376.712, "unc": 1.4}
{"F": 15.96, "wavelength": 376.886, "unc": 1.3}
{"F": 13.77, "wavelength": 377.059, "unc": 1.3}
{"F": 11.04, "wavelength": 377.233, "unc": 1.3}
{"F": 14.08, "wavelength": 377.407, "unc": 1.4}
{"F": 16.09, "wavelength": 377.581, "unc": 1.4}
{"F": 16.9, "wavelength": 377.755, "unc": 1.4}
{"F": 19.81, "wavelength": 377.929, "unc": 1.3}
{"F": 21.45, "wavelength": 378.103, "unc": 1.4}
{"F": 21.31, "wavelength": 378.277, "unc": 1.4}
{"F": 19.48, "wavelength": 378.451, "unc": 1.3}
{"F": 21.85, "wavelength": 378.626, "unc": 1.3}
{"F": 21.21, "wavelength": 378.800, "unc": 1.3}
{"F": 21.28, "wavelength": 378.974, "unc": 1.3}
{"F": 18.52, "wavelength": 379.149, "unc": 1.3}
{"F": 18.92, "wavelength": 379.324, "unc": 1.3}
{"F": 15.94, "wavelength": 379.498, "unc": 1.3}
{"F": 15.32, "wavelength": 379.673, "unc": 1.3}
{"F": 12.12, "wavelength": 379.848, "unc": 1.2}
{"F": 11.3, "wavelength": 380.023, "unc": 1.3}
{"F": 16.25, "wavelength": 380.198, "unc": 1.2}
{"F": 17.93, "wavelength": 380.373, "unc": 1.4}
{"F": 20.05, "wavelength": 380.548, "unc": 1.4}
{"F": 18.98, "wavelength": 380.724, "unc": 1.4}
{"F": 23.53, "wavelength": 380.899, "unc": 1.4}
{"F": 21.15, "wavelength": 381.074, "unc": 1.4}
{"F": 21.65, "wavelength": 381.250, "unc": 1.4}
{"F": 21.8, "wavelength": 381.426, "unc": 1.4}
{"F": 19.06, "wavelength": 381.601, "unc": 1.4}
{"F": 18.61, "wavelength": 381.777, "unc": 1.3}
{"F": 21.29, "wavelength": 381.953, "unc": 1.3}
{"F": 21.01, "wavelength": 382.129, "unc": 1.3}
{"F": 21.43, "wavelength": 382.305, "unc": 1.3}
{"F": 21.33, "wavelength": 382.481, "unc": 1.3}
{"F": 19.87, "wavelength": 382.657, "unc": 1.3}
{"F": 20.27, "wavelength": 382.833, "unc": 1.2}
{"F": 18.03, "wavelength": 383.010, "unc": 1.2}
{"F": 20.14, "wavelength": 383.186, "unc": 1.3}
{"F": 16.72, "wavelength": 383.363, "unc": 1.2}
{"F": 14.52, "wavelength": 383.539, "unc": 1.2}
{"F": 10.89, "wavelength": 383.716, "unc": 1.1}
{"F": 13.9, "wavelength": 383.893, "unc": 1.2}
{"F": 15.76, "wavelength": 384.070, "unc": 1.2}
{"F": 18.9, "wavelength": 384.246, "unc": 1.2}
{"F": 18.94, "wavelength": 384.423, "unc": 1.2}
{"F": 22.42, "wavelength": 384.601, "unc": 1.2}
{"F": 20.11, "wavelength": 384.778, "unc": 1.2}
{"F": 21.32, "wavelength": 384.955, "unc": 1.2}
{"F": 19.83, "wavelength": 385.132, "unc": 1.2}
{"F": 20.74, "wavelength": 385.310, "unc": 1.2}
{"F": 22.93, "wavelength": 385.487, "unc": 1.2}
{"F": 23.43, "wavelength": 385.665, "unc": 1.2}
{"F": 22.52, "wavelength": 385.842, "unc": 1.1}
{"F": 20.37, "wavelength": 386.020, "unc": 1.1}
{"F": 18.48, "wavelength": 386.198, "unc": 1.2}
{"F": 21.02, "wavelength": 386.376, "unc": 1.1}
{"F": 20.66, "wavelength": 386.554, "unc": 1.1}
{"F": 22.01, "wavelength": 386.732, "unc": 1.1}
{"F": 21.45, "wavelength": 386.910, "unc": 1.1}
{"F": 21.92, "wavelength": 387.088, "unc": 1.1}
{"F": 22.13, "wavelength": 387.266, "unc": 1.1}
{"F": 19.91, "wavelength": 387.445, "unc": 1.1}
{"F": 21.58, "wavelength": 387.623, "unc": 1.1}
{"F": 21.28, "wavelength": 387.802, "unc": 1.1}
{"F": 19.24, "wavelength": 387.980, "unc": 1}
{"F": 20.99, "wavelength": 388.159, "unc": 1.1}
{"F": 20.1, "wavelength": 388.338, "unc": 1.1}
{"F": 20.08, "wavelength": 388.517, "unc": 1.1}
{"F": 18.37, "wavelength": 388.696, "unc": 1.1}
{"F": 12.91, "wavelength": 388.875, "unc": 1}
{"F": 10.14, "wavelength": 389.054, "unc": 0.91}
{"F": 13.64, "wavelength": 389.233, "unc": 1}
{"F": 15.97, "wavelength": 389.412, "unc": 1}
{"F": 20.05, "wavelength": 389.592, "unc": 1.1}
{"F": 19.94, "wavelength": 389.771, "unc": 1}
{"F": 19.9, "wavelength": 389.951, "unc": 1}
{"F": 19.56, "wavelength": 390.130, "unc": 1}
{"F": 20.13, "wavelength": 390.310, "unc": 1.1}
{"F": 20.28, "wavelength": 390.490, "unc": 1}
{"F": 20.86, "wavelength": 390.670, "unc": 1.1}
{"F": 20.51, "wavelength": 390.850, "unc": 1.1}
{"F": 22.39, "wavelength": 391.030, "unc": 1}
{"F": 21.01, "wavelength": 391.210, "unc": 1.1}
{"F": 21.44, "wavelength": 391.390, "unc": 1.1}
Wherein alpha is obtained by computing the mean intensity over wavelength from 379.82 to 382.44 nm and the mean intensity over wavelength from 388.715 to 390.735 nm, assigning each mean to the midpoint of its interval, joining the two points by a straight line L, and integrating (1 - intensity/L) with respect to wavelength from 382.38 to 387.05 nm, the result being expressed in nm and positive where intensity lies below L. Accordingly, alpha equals -0.25 nm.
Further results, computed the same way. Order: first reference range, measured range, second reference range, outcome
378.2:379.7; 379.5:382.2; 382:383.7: 0.09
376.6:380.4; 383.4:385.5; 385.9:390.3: 0.04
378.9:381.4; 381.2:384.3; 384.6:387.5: 0.14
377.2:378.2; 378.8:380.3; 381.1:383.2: 0.15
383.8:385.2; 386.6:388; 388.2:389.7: -0.31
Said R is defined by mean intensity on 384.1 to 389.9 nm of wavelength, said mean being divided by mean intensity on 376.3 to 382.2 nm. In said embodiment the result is 1.08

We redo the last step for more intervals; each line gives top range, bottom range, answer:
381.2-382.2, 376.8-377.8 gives 1.41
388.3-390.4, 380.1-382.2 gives 0.87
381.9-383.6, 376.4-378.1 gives 1.19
